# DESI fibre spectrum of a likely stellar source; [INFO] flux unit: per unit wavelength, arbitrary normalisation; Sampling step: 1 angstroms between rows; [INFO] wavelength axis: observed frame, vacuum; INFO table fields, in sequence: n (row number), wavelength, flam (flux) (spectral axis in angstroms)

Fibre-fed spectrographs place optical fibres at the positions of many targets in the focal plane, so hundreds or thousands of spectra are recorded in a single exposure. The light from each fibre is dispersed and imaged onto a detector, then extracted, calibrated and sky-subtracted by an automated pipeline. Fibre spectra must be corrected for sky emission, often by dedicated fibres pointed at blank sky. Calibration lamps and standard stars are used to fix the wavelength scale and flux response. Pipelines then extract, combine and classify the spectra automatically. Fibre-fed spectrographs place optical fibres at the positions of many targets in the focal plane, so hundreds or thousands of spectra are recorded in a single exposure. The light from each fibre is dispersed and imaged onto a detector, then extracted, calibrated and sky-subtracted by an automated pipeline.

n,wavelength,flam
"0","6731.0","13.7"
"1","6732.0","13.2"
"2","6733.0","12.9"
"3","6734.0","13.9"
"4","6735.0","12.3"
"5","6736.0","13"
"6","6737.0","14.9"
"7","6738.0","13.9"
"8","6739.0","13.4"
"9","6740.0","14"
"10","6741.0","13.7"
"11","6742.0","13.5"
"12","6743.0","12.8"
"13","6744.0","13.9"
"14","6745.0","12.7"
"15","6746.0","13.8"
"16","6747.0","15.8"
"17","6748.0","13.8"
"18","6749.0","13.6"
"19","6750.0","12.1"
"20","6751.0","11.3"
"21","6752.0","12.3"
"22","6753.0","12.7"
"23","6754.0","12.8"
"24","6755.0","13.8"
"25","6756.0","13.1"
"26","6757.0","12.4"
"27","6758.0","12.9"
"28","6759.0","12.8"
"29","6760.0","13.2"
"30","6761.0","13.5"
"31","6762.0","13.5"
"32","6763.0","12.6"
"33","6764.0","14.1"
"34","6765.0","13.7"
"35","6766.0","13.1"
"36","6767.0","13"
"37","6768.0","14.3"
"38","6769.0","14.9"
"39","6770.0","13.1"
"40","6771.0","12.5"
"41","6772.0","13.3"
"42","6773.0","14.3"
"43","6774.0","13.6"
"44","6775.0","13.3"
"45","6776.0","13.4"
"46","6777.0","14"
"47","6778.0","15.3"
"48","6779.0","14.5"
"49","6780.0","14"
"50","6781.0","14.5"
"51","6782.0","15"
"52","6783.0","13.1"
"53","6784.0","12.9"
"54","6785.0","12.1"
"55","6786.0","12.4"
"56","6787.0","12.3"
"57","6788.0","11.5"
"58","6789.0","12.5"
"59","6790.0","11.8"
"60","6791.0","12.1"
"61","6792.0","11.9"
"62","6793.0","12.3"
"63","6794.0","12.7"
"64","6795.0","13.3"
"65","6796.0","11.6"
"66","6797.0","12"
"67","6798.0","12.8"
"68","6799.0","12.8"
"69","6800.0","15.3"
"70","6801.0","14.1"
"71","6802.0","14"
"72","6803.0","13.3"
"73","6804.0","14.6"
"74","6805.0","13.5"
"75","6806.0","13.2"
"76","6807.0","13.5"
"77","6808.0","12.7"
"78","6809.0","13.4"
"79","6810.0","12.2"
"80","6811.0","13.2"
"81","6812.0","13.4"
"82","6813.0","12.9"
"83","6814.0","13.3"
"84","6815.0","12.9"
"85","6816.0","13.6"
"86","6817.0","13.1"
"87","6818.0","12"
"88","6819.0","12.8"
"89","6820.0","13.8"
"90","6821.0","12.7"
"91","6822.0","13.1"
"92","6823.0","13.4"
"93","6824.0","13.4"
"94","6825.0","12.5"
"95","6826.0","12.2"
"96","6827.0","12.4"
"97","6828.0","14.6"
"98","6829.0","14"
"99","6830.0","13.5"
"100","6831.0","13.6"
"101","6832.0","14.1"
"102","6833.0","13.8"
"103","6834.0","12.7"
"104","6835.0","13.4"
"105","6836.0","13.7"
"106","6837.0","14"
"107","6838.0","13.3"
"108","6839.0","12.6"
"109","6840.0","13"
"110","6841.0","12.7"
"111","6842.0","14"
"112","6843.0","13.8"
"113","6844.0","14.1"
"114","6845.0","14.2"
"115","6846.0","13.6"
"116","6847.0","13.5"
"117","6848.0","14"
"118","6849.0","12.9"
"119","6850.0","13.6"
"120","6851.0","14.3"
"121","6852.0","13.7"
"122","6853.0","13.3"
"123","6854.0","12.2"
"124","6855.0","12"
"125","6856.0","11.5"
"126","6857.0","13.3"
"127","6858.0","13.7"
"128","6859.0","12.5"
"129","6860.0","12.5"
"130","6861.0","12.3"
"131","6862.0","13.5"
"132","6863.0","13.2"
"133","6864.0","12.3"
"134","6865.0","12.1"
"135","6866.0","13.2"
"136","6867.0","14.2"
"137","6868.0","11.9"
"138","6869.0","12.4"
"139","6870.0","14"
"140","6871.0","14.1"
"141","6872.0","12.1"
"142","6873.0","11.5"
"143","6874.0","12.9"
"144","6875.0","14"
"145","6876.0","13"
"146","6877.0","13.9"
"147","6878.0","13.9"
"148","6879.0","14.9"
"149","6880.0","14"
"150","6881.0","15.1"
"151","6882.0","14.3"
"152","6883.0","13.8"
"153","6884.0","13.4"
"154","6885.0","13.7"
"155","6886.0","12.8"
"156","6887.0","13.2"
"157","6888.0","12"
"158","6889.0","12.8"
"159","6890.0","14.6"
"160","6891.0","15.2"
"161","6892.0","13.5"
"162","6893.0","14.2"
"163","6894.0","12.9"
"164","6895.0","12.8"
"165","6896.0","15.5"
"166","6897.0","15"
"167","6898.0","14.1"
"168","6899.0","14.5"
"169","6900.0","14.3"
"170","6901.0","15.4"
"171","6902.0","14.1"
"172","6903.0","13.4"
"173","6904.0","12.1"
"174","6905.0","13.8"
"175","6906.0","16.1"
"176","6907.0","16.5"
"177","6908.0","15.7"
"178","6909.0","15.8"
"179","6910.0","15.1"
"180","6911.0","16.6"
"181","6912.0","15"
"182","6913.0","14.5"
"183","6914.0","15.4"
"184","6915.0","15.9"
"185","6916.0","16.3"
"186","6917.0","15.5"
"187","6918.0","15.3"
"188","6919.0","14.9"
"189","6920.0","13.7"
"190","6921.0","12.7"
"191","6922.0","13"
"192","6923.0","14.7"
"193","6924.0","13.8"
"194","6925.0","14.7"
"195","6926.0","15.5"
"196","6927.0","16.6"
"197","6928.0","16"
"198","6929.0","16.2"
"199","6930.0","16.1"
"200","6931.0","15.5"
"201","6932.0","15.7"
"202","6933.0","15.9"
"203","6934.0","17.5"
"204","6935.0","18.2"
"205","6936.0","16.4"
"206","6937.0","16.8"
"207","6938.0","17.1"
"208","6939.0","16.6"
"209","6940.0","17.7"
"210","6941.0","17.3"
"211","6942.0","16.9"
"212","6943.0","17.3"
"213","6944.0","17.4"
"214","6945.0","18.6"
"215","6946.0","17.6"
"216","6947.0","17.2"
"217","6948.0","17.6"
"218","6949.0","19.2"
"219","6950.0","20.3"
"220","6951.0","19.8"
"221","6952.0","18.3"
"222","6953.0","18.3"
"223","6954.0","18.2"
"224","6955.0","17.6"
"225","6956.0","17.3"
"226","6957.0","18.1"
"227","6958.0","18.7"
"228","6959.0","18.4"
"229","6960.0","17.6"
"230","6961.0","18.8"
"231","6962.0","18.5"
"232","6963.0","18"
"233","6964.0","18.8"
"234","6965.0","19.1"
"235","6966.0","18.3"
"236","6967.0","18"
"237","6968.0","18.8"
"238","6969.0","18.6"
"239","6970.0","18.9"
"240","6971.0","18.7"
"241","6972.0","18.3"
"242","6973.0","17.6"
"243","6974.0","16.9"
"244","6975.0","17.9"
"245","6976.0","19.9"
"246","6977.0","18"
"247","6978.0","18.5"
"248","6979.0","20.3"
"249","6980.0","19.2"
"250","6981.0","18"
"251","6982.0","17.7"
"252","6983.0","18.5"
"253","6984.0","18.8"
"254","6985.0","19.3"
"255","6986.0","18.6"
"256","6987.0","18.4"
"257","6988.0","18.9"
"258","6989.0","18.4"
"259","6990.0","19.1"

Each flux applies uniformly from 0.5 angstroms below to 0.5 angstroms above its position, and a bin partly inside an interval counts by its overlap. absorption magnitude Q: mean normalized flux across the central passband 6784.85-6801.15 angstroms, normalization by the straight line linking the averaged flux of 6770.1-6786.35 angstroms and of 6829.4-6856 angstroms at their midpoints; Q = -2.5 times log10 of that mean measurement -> 0.09 mag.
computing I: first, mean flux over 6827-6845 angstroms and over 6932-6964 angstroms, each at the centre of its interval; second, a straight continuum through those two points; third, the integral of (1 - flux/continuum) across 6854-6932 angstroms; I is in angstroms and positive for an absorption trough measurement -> 8.4 angstroms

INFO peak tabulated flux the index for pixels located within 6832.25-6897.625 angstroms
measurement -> 15.5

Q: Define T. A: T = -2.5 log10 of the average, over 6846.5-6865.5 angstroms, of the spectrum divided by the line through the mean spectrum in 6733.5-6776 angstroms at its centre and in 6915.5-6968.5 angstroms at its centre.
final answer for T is 0.182 mag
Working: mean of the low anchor 13.4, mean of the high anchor 17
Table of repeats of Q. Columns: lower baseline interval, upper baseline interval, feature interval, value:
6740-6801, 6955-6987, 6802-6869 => 0.13 mag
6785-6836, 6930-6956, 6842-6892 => 0.12 mag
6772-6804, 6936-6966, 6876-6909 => 0.16 mag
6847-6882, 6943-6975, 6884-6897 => 0.07 mag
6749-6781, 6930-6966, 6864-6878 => 0.22 mag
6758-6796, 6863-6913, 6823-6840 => 0.02 mag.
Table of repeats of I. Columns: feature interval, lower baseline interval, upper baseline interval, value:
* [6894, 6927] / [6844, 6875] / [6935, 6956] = 2.3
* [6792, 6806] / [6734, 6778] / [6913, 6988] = 1.1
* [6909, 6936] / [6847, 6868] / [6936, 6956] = 1.8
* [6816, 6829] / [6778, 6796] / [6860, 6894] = 0.0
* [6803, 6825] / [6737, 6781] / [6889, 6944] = 1.5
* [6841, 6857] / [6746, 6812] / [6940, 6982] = 1.9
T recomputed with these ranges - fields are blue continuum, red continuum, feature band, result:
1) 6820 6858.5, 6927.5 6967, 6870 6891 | 0.109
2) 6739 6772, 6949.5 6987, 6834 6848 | 0.141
